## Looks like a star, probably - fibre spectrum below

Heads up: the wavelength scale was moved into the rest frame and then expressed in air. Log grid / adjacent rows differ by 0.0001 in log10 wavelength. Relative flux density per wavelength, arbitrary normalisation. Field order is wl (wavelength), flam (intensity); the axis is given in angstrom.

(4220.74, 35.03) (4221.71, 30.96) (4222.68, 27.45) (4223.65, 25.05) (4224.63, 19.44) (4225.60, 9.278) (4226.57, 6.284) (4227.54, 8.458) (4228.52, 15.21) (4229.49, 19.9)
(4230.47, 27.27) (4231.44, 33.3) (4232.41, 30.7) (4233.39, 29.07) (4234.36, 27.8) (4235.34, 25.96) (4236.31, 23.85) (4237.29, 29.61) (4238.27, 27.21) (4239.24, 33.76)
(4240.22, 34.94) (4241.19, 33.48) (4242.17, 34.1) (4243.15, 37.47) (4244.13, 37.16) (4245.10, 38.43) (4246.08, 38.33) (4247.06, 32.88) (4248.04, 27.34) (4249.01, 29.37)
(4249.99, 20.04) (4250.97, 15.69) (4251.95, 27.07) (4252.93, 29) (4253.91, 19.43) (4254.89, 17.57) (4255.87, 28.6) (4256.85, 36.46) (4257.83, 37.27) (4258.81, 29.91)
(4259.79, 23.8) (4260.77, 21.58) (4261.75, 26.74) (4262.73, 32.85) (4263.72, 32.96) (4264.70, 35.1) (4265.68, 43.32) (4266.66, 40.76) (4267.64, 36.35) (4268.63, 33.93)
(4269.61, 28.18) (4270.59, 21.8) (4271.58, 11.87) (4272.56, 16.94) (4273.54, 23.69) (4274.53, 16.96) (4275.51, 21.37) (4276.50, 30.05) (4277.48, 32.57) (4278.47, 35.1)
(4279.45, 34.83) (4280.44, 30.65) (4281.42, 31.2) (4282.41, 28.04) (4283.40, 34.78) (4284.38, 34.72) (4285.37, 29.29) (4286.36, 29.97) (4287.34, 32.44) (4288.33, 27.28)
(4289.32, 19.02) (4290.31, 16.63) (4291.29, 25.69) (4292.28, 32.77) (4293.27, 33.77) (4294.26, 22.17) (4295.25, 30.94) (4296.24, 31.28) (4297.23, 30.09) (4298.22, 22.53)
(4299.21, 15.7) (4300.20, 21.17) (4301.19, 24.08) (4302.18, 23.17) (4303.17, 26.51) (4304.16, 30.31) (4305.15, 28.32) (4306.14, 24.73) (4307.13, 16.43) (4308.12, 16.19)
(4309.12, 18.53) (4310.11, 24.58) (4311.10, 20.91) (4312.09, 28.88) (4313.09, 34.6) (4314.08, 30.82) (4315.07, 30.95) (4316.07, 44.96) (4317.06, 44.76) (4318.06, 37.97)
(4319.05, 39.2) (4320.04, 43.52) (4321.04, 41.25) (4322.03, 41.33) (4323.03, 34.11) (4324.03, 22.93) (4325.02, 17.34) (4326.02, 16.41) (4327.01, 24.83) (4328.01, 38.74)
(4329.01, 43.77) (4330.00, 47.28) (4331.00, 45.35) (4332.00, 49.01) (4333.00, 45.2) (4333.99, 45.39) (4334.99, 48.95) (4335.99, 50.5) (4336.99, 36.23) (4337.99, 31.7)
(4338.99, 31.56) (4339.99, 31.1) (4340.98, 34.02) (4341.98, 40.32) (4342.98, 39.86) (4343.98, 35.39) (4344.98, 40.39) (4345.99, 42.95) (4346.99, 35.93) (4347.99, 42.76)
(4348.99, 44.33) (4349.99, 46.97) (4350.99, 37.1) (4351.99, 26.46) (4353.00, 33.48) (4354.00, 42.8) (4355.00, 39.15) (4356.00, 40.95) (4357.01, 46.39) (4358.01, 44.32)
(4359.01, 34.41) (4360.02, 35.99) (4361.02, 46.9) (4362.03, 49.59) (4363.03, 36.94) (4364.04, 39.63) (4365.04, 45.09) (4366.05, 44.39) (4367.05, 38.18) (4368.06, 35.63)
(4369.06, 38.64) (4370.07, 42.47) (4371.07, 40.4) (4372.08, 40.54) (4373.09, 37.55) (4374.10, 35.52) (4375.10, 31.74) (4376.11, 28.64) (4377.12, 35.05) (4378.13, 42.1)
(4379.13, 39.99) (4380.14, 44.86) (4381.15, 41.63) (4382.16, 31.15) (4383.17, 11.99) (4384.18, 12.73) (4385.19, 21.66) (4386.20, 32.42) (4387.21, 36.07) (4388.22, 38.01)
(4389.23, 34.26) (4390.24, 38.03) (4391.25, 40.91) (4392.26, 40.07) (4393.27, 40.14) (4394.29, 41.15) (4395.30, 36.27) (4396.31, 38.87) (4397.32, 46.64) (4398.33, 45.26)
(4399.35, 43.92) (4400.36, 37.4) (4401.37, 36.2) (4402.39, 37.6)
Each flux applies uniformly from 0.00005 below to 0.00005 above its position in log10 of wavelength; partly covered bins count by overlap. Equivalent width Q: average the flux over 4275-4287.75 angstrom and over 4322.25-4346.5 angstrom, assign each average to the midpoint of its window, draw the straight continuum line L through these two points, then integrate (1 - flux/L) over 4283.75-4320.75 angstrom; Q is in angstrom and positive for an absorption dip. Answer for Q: 5.8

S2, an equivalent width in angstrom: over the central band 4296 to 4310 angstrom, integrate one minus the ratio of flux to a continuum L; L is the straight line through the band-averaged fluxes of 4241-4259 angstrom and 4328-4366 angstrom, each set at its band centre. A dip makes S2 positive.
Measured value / 4.9 angstrom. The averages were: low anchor 29.9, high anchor 40.8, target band 23.4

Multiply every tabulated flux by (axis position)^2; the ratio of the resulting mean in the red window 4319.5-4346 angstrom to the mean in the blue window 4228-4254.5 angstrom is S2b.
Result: 1.4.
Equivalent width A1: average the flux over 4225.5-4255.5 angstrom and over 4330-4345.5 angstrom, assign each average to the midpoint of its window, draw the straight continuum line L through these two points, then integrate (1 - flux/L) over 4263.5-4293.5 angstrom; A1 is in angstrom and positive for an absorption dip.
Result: 2.8 angstrom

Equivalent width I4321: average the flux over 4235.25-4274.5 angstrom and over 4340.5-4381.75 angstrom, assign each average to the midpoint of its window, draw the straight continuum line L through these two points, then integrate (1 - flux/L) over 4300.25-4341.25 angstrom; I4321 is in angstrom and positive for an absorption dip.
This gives 2.92 angstrom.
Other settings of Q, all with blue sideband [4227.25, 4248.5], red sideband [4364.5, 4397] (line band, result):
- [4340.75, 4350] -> -1.5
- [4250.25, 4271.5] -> 1.1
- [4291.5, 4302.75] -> 2.1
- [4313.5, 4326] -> -0.6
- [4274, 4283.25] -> 0.7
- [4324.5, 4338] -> -2.0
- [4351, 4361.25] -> -1.1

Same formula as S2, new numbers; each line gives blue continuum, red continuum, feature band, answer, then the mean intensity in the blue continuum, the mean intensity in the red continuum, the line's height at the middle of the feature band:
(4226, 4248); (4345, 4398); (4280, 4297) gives 1.7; 28.3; 37.9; 32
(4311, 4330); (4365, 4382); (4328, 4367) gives -4.7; 34.2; 38.6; 36.4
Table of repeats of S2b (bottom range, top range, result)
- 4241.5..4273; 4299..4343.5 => 1.16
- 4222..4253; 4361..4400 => 1.50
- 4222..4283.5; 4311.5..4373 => 1.45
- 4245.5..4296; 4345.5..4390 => 1.38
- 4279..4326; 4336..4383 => 1.38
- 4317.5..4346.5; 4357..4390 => 0.99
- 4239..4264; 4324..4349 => 1.33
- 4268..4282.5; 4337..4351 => 1.49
